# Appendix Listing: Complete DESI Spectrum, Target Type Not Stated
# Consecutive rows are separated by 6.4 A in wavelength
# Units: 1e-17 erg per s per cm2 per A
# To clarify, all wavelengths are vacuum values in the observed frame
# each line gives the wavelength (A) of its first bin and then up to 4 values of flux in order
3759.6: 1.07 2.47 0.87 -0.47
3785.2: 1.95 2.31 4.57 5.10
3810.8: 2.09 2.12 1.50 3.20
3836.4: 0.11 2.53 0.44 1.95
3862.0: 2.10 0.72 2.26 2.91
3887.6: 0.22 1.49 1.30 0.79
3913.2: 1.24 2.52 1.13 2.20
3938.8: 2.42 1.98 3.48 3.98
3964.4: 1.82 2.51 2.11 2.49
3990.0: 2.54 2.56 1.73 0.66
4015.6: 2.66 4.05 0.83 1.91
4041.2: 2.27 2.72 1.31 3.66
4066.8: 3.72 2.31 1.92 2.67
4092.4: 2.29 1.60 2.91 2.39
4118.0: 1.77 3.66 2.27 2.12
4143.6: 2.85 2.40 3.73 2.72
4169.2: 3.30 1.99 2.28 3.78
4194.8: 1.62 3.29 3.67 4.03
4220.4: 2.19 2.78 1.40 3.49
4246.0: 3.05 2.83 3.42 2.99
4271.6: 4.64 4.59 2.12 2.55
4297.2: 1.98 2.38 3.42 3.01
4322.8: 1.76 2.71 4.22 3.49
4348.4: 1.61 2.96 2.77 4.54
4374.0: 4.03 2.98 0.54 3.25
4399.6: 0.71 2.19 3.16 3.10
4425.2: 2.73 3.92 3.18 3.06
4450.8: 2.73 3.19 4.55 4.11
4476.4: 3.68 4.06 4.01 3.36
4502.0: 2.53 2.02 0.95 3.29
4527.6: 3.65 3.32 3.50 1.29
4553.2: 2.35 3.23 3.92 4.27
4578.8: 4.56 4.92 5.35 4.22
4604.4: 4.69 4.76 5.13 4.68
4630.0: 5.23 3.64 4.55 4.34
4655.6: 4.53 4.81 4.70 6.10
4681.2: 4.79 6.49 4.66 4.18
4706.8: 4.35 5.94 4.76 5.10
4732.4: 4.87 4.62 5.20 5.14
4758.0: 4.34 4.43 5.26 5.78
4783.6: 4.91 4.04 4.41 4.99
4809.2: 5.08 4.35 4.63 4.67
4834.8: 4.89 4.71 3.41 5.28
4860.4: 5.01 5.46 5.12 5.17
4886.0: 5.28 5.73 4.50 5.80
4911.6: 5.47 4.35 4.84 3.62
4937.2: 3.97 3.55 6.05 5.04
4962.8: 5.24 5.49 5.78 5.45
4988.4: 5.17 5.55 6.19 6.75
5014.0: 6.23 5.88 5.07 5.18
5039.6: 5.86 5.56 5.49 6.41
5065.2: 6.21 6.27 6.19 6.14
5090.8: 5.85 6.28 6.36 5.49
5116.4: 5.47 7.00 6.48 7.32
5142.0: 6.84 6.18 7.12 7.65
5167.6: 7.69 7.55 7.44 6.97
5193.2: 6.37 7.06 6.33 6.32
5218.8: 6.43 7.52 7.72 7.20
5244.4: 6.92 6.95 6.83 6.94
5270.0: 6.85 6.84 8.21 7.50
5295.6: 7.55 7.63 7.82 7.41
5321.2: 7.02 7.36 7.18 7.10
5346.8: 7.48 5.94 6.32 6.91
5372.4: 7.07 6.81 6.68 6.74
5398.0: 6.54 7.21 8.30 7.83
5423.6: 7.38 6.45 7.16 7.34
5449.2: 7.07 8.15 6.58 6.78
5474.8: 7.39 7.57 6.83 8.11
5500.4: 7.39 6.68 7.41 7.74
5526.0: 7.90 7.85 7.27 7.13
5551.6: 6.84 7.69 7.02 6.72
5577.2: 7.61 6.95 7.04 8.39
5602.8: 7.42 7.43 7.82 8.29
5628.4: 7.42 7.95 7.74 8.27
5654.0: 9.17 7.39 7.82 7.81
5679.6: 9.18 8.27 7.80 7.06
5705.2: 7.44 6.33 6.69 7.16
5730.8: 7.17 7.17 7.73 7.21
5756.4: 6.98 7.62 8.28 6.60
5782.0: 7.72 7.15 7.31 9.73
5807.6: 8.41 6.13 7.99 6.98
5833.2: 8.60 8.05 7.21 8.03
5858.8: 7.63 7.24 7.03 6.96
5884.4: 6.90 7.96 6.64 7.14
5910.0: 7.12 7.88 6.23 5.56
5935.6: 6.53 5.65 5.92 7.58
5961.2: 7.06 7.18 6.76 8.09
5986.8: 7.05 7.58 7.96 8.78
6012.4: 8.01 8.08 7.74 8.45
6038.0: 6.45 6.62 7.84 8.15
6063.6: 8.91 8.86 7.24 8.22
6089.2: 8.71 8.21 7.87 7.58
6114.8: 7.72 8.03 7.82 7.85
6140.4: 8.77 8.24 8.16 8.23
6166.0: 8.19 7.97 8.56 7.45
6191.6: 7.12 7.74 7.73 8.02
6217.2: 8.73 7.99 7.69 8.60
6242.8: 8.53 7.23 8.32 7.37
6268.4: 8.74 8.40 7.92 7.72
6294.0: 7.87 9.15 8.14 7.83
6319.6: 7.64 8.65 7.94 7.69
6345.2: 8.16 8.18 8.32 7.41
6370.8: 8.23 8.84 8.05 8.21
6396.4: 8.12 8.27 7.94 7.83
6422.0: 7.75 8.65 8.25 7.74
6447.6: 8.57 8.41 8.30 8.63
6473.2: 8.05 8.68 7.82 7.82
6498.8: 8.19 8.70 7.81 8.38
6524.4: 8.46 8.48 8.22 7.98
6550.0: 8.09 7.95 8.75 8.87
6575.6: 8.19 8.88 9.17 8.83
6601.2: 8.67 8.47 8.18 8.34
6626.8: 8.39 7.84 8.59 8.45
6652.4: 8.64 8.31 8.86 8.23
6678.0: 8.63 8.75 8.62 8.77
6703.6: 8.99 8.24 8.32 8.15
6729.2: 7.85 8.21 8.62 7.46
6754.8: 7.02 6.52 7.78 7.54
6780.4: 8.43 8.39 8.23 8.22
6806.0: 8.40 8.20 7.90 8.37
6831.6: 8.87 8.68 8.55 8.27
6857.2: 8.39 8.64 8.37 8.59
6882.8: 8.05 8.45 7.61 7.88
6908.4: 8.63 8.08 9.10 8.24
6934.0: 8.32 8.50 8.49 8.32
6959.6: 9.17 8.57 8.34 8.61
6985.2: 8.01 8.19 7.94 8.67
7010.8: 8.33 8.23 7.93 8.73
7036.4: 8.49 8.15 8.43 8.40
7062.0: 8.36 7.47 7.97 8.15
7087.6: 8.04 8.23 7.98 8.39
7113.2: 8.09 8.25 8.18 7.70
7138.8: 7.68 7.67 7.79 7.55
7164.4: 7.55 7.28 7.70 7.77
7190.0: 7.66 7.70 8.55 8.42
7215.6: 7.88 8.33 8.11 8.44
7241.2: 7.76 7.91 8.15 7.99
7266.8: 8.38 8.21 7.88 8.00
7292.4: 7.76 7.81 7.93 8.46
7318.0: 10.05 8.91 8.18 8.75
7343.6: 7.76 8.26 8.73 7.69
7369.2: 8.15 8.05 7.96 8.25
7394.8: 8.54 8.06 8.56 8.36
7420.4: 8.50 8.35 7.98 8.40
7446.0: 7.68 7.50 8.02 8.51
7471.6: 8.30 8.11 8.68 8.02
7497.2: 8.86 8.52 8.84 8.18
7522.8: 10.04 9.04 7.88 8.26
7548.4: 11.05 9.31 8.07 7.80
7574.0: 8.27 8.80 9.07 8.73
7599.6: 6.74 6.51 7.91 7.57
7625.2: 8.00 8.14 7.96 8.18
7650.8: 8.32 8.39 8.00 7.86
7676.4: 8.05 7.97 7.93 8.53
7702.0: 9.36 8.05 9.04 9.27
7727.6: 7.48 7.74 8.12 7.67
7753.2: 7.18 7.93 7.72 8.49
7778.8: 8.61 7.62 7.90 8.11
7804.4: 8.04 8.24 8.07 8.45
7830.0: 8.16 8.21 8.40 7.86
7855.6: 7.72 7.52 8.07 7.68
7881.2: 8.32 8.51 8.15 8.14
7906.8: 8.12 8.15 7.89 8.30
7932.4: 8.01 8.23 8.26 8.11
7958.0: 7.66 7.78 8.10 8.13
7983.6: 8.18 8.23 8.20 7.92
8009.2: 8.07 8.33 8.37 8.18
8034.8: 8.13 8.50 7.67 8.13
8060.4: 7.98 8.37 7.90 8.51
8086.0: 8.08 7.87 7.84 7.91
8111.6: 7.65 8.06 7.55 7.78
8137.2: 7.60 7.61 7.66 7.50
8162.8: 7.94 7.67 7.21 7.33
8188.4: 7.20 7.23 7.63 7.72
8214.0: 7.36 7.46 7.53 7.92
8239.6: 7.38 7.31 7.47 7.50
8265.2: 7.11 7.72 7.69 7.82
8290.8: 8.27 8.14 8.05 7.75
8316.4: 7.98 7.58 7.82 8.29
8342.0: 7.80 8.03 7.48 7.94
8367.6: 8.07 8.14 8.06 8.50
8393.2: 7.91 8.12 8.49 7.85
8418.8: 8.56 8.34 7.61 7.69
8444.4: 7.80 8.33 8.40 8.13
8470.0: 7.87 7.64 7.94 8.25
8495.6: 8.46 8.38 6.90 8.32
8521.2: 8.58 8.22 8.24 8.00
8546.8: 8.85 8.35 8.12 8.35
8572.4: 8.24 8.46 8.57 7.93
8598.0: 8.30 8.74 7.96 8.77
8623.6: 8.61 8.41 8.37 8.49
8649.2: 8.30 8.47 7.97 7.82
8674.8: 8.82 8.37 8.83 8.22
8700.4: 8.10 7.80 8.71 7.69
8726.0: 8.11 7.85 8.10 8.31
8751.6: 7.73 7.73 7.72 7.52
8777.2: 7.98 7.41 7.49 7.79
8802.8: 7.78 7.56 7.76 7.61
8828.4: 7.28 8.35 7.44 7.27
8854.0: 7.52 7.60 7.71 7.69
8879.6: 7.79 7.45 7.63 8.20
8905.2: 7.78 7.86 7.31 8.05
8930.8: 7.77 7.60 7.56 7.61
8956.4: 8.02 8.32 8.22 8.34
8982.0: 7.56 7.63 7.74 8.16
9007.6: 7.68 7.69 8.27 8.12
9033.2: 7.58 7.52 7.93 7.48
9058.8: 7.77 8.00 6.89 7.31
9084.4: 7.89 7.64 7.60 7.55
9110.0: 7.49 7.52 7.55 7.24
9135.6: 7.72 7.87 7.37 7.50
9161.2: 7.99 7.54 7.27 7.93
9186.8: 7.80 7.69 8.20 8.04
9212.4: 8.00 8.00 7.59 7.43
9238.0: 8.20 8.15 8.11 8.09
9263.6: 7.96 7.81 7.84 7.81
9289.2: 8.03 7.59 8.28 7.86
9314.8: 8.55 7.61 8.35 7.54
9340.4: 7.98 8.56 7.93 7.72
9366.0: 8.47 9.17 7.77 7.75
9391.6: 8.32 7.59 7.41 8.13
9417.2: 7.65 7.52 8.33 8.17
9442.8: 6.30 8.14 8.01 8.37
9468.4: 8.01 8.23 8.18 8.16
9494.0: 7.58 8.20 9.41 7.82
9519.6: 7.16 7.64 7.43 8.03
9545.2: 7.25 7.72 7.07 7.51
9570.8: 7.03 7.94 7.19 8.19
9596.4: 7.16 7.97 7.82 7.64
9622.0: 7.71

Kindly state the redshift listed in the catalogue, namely 0.15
